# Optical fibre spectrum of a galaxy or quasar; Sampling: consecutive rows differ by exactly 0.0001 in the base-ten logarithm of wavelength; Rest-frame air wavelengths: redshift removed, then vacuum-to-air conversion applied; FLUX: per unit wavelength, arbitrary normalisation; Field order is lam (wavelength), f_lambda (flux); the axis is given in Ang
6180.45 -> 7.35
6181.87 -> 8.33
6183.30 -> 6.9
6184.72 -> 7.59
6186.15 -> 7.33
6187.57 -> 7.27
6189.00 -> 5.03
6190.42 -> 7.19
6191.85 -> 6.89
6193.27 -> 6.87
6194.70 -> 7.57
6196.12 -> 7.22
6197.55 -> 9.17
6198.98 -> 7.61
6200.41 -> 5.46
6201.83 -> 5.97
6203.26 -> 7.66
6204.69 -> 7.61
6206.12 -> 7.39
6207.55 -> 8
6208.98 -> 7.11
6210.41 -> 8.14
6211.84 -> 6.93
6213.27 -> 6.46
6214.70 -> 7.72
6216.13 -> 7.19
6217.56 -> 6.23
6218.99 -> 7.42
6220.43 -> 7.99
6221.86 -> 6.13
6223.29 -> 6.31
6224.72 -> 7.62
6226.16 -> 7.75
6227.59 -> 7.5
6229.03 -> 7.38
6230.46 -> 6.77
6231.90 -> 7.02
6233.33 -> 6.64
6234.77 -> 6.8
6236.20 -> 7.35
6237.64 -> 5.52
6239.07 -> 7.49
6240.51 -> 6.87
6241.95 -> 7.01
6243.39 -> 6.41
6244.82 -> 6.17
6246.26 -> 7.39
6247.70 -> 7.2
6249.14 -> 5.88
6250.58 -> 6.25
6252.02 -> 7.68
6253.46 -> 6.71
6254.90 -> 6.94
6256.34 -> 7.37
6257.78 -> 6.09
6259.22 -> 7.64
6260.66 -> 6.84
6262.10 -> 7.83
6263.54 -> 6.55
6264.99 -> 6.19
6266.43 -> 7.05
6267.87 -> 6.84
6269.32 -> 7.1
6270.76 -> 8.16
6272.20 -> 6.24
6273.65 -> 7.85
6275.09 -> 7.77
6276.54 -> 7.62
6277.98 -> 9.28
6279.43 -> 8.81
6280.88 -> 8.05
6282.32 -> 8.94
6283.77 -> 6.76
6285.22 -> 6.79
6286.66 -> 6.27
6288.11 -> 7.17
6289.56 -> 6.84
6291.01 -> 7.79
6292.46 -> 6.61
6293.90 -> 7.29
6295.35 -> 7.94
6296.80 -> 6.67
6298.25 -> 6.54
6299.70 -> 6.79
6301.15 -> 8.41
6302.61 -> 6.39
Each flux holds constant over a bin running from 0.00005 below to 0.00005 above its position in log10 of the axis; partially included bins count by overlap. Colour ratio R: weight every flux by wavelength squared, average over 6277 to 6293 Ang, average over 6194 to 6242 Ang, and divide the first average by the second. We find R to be 1.08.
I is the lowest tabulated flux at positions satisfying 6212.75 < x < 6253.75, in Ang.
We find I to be 5.52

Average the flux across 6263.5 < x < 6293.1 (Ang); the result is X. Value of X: 7.38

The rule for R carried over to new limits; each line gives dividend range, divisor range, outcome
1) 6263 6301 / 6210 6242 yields 1.06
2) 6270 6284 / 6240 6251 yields 1.21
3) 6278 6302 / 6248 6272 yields 1.08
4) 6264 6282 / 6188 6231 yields 1.08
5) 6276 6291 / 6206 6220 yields 1.08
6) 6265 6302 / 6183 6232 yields 1.06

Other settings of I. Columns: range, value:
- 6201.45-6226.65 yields 5.97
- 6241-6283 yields 5.88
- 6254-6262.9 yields 6.09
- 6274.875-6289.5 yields 6.27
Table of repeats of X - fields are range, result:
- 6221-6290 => 7.1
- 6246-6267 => 6.9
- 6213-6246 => 6.96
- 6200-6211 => 7.21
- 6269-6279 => 7.78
